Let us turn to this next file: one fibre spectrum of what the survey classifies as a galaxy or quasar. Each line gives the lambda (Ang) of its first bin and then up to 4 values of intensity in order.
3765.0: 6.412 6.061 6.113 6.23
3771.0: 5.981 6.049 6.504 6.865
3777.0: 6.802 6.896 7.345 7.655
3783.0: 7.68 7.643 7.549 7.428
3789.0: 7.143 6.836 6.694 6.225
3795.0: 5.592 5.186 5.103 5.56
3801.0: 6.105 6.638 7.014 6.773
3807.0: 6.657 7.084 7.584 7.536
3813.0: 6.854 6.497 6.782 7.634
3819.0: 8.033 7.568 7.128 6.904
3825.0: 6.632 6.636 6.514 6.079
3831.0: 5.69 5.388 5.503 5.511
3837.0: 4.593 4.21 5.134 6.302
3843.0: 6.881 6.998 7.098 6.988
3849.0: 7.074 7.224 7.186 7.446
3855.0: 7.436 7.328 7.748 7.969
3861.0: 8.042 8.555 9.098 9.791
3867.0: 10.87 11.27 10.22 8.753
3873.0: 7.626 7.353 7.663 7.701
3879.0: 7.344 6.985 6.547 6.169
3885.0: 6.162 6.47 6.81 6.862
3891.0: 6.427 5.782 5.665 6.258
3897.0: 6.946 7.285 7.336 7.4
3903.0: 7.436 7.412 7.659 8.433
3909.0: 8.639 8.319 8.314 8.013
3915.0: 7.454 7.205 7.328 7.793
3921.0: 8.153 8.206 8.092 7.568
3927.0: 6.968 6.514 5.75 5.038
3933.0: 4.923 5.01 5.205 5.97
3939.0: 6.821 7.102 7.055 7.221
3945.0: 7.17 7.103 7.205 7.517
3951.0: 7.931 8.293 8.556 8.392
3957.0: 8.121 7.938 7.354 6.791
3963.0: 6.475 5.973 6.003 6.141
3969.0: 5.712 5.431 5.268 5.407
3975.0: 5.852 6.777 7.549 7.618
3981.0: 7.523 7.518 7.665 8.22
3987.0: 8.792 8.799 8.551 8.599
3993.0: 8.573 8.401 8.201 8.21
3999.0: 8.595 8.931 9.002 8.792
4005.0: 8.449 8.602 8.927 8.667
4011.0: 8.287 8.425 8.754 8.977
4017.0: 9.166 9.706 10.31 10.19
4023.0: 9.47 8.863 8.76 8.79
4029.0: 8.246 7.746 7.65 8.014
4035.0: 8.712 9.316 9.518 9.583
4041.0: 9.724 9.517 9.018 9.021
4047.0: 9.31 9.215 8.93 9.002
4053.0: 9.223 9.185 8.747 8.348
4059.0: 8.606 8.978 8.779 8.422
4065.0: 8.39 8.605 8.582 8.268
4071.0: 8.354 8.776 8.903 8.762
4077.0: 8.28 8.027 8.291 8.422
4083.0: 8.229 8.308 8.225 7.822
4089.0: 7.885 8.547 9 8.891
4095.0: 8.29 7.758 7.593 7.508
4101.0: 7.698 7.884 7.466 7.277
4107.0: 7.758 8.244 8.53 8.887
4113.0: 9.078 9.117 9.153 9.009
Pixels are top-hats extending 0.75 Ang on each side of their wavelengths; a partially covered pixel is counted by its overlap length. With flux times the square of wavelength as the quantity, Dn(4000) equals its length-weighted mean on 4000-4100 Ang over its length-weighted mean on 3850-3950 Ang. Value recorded 1.27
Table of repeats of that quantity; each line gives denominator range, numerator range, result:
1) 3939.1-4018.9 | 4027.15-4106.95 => 1.15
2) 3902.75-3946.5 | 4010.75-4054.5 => 1.34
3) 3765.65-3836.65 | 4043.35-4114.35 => 1.47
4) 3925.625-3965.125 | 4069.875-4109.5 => 1.28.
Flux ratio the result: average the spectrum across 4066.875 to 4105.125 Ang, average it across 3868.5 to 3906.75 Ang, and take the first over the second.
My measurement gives 1.1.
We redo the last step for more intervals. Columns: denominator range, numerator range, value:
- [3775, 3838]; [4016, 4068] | 1.35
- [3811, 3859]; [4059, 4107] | 1.24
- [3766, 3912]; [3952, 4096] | 1.18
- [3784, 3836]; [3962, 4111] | 1.25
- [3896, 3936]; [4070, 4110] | 1.13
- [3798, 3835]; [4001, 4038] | 1.33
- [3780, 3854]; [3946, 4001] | 1.13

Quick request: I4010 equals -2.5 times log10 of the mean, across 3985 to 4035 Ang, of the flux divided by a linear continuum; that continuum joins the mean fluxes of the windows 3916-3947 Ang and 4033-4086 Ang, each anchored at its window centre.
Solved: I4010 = -0.094 mag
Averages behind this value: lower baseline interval 6.77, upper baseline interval 8.78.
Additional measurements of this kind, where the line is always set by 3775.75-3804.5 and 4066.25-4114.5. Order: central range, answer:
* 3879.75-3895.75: 0.131 mag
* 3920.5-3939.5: 0.152 mag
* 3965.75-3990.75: 0.099 mag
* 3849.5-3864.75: -0.110 mag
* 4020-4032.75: -0.114 mag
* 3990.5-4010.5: -0.108 mag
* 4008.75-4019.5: -0.133 mag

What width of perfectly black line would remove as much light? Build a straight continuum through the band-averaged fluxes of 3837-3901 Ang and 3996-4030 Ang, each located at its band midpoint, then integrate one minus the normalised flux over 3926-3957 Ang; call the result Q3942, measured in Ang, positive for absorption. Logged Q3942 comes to 5.0 Ang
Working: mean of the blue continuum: 7.33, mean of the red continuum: 8.89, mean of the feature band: 6.83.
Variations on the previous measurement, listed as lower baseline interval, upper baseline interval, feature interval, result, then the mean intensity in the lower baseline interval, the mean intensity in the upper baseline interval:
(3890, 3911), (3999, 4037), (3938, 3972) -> 3.8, 7.2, 8.82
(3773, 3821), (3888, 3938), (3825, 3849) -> 3.1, 6.85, 7.01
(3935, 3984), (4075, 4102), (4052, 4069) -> -1.7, 6.91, 8.19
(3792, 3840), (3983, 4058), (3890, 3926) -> 0.1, 6.35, 8.83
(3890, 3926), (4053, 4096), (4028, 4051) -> -1.7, 7.46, 8.51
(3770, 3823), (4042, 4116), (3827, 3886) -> -0.5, 6.82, 8.49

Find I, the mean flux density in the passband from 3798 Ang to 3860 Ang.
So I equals 6.66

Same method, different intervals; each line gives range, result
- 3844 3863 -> 7.46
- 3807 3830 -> 7.03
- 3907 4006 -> 7.37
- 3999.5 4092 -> 8.76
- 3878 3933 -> 7.1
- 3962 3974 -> 5.83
